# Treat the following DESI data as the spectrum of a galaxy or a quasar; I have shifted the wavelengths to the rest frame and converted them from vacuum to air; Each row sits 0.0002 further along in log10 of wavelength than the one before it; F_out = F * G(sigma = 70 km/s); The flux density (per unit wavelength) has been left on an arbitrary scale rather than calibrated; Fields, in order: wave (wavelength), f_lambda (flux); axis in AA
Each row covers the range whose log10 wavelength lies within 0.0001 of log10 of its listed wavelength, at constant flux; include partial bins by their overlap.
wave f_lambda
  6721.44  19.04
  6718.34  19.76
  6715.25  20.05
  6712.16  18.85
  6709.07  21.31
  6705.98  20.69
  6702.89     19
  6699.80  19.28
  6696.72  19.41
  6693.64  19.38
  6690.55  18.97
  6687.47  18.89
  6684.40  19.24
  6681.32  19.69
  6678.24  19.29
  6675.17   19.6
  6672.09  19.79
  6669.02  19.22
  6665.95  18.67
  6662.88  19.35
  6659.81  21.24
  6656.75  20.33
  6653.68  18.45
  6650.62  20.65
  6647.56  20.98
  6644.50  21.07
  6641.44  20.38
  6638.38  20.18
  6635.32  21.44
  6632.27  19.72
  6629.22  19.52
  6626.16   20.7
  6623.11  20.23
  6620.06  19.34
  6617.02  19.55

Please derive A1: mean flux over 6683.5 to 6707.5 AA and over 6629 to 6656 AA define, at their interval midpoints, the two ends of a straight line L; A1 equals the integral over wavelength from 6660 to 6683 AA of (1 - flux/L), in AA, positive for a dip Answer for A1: 0.4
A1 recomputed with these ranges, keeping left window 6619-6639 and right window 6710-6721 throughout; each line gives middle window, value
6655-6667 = 0.0 AA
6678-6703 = 0.7 AA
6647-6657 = 0.0 AA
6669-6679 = 0.2 AA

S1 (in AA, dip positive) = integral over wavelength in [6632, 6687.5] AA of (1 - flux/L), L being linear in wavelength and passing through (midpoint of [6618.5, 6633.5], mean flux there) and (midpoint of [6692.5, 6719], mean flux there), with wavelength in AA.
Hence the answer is -0.2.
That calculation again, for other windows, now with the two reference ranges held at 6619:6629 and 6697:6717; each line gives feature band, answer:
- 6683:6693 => 0.4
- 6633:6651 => -0.7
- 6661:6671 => 0.4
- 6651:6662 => 0.0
